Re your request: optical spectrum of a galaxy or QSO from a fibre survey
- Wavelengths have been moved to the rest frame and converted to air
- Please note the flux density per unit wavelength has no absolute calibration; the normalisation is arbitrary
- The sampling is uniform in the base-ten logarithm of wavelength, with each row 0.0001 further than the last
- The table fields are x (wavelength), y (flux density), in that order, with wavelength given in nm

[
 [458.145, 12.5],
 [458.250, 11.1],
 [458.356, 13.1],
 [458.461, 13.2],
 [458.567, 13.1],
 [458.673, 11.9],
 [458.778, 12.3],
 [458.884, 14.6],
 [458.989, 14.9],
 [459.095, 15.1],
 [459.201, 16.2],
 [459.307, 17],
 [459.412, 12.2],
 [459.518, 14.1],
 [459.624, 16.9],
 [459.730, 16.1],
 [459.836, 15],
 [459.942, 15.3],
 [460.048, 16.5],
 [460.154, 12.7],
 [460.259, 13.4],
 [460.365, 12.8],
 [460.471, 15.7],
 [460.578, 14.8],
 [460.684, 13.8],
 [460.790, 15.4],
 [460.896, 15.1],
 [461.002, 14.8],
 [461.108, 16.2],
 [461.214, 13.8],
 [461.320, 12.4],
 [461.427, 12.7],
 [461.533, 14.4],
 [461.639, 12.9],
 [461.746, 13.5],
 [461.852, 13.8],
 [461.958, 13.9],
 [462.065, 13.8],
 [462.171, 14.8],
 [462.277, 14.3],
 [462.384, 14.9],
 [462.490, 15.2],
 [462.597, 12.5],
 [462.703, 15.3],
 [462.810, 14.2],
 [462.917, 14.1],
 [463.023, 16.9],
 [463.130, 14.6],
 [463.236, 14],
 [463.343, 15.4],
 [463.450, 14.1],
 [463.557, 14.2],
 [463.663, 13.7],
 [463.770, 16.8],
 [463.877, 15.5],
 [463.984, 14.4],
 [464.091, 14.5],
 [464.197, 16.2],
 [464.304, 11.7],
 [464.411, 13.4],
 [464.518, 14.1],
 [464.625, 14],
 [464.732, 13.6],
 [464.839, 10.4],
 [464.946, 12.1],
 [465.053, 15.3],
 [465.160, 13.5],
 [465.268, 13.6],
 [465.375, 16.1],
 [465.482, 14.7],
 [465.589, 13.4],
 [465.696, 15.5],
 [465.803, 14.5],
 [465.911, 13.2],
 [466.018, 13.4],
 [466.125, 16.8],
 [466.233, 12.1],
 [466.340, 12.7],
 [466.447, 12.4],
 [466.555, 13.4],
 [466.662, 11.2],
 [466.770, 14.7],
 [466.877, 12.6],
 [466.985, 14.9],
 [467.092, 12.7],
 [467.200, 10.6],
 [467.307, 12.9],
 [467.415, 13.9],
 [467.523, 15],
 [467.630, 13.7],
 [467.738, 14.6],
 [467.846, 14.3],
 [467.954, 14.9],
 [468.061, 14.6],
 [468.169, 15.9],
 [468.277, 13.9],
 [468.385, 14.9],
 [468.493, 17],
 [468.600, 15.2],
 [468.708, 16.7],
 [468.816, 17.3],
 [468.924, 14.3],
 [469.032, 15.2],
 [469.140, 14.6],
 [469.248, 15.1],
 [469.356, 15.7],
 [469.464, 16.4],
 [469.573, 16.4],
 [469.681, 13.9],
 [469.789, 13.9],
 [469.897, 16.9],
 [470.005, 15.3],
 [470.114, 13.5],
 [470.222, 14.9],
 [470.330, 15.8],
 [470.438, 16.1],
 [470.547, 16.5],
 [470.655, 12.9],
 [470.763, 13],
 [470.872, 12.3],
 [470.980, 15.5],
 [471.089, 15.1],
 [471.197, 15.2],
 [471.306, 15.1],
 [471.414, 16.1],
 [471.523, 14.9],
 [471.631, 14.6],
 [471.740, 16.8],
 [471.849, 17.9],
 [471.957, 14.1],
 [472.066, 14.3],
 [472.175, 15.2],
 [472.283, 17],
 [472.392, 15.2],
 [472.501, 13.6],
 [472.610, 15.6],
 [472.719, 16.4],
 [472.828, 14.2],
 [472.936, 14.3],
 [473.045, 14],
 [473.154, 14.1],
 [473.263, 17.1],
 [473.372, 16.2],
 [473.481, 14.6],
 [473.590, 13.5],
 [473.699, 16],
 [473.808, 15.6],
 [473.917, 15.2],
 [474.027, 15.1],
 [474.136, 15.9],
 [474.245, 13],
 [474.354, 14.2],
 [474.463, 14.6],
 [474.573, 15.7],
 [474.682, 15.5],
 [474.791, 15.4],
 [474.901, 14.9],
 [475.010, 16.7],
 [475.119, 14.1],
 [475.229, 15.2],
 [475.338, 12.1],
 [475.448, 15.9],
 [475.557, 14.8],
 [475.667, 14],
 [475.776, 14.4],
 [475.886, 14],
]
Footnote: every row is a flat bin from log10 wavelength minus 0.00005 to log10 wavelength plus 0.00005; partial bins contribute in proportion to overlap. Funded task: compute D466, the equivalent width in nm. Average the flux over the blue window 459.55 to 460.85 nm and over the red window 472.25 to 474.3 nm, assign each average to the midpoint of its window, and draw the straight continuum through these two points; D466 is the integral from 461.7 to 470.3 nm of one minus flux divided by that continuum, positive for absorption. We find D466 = 0.34 nm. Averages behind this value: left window 14.9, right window 15.1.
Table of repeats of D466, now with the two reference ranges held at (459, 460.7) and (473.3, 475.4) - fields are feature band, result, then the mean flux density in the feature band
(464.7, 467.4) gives 0.261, 13.5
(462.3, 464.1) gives 0.019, 14.7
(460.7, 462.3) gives 0.082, 14.1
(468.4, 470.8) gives -0.064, 15.3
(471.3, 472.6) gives -0.043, 15.4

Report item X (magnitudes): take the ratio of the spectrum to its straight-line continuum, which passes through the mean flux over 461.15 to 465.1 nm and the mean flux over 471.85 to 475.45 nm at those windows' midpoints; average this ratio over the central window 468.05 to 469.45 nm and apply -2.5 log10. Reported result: -0.06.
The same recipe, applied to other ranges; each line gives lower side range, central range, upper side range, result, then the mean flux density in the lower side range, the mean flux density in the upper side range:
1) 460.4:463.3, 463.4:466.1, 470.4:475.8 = 0.03 mag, 14.4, 15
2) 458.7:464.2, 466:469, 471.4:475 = 0.05 mag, 14.5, 15.2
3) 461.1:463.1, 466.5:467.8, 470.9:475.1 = 0.10 mag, 14.1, 15.2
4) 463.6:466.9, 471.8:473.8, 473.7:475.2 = -0.02 mag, 13.9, 15.1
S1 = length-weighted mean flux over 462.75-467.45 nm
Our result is 13.9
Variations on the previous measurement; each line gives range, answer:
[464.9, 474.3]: 14.7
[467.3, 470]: 15.1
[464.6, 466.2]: 14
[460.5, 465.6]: 14.2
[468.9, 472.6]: 15.1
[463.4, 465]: 13.9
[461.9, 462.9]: 14.3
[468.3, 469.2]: 15.6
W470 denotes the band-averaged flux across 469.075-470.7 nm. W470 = 15.2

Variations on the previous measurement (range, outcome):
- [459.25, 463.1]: 14.5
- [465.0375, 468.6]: 14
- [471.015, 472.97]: 15.3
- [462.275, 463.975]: 14.7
